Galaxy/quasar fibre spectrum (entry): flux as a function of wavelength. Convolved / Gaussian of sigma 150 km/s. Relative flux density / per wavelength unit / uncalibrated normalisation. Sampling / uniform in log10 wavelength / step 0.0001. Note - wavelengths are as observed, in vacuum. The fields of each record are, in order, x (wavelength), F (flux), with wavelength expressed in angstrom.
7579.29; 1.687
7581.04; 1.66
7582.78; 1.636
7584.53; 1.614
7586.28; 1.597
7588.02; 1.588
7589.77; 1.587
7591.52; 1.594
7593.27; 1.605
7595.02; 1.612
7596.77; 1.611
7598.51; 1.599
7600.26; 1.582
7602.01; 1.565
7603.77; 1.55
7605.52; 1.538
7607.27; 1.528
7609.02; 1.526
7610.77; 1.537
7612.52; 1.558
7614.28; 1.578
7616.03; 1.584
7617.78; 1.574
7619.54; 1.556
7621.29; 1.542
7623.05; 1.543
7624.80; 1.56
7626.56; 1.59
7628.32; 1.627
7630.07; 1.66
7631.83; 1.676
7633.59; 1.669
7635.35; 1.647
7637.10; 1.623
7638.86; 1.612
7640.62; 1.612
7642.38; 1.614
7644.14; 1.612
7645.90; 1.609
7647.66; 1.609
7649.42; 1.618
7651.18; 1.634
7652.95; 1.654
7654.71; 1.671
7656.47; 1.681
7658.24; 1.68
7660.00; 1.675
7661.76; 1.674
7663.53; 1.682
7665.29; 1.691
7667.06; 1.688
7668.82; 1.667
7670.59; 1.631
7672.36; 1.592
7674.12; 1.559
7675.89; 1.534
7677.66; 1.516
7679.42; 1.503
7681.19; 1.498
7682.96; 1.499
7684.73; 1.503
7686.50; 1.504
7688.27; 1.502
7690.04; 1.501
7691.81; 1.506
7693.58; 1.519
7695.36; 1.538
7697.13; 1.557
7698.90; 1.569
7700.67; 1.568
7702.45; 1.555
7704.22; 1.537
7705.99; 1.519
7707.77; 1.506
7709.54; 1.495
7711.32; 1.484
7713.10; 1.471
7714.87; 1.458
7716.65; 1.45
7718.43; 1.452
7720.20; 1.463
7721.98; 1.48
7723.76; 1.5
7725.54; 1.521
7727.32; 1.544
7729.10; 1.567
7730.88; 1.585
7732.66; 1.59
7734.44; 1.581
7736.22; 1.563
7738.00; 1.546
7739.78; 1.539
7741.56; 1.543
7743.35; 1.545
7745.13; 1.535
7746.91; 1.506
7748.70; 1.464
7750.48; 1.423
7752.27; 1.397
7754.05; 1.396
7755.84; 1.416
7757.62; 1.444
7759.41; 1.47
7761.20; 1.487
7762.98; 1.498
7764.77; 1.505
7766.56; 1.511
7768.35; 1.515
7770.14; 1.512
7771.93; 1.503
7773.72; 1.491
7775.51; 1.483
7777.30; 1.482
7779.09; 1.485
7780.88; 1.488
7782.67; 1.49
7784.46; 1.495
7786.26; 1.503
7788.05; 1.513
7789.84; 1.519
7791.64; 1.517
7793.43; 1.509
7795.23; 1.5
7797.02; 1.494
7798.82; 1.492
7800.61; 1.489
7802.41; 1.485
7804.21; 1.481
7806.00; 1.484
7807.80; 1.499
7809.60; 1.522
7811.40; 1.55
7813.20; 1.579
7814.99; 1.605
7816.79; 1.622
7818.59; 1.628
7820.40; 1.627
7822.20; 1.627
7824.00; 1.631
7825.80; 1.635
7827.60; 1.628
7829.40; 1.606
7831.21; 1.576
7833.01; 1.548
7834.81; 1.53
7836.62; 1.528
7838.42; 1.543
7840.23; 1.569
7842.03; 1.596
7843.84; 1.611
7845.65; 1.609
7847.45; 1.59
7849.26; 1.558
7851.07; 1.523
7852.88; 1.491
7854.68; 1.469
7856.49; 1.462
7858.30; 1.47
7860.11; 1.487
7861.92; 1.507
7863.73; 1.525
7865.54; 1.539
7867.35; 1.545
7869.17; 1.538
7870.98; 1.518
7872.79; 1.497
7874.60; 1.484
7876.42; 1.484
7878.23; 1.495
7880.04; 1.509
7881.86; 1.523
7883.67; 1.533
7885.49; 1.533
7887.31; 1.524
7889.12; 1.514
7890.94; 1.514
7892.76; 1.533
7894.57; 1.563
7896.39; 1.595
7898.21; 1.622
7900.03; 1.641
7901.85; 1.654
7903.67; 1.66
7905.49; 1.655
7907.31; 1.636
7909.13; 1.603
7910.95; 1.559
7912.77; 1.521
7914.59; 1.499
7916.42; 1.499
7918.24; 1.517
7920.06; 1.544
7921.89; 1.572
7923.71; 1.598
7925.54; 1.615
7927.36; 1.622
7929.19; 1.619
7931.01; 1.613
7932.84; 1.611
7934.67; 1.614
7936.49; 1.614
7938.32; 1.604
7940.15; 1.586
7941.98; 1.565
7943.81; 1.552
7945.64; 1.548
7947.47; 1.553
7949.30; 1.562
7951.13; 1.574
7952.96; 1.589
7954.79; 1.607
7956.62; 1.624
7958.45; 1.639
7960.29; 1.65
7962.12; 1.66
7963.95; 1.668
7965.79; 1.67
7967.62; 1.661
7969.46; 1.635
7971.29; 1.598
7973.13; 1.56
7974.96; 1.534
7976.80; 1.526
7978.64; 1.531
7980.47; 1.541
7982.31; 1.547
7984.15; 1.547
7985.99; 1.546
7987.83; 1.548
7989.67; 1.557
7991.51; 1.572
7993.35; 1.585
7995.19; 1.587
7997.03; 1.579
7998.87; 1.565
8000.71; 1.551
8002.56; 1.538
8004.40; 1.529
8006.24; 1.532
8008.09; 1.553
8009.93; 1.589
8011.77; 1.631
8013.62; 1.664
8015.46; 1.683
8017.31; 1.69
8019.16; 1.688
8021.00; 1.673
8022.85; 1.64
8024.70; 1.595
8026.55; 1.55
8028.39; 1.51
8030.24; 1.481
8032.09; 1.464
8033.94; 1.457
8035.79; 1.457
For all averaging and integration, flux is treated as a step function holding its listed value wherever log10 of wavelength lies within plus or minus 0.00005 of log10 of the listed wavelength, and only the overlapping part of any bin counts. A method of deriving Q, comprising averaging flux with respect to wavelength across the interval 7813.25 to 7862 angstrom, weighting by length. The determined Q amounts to 1.57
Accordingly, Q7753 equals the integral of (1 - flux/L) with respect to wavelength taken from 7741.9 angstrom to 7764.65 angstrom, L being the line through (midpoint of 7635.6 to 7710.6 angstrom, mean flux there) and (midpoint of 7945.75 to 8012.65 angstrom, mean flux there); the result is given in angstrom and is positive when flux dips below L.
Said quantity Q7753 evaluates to 1.65 angstrom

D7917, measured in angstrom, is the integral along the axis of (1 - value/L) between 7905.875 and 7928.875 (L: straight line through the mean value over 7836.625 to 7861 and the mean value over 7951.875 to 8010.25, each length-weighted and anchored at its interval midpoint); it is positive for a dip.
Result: -0.1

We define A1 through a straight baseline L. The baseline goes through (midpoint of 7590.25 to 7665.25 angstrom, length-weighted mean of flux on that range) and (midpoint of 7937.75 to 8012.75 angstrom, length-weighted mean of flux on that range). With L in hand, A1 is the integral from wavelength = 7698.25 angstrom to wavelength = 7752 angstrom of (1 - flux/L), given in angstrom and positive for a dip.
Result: 2.8 angstrom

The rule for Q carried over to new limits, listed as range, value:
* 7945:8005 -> 1.58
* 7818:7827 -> 1.63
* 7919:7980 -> 1.6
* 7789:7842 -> 1.55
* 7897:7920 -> 1.59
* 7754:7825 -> 1.52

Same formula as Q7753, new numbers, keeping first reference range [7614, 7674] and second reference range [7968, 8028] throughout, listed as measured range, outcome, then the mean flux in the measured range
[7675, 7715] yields 2.6 angstrom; 1.52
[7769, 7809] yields 2.8 angstrom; 1.5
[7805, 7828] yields 0.3 angstrom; 1.59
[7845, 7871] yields 1.3 angstrom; 1.52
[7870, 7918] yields 1.3 angstrom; 1.55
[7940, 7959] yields 0.1 angstrom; 1.58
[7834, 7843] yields 0.3 angstrom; 1.55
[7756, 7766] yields 0.8 angstrom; 1.48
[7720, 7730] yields 0.6 angstrom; 1.51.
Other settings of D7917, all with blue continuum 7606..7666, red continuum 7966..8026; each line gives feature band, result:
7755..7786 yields 2.3 angstrom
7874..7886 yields 0.7 angstrom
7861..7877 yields 0.8 angstrom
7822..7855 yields 0.6 angstrom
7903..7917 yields 0.1 angstrom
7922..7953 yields 0.0 angstrom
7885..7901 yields 0.3 angstrom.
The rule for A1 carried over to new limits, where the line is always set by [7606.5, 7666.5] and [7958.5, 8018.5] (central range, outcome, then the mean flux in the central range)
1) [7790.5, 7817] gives 1.39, 1.52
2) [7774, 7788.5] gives 1.02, 1.49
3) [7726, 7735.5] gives 0.22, 1.57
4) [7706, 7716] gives 0.77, 1.48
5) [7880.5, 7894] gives 0.60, 1.53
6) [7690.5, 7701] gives 0.46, 1.54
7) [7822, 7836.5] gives 0.08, 1.59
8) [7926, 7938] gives -0.16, 1.62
